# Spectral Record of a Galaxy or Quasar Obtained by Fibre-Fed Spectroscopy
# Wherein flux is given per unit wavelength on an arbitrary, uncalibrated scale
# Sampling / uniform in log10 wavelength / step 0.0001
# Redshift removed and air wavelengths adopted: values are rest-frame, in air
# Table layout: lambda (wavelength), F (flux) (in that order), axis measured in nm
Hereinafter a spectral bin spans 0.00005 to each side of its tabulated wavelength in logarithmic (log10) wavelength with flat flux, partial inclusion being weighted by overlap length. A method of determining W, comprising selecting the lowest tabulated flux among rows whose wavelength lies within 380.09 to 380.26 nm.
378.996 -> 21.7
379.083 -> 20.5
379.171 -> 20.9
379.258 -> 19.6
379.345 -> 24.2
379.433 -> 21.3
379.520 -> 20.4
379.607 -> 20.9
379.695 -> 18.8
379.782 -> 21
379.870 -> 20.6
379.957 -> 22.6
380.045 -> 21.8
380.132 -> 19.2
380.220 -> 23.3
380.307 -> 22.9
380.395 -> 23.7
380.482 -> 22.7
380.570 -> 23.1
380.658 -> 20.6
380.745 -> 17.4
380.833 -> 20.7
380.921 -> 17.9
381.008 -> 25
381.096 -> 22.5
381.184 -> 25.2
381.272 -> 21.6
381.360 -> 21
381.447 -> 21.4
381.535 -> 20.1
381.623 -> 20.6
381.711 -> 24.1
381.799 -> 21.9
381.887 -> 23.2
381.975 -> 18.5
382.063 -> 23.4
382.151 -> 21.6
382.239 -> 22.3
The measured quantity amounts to 19.2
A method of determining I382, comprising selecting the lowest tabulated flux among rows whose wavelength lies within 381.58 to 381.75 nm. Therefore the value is 20.6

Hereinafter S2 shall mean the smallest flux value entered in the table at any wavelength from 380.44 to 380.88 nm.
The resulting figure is 17.4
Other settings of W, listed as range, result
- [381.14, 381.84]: 20.1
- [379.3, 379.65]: 20.4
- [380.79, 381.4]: 17.9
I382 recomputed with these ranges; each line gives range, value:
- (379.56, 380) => 18.8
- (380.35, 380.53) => 22.7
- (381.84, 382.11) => 18.5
